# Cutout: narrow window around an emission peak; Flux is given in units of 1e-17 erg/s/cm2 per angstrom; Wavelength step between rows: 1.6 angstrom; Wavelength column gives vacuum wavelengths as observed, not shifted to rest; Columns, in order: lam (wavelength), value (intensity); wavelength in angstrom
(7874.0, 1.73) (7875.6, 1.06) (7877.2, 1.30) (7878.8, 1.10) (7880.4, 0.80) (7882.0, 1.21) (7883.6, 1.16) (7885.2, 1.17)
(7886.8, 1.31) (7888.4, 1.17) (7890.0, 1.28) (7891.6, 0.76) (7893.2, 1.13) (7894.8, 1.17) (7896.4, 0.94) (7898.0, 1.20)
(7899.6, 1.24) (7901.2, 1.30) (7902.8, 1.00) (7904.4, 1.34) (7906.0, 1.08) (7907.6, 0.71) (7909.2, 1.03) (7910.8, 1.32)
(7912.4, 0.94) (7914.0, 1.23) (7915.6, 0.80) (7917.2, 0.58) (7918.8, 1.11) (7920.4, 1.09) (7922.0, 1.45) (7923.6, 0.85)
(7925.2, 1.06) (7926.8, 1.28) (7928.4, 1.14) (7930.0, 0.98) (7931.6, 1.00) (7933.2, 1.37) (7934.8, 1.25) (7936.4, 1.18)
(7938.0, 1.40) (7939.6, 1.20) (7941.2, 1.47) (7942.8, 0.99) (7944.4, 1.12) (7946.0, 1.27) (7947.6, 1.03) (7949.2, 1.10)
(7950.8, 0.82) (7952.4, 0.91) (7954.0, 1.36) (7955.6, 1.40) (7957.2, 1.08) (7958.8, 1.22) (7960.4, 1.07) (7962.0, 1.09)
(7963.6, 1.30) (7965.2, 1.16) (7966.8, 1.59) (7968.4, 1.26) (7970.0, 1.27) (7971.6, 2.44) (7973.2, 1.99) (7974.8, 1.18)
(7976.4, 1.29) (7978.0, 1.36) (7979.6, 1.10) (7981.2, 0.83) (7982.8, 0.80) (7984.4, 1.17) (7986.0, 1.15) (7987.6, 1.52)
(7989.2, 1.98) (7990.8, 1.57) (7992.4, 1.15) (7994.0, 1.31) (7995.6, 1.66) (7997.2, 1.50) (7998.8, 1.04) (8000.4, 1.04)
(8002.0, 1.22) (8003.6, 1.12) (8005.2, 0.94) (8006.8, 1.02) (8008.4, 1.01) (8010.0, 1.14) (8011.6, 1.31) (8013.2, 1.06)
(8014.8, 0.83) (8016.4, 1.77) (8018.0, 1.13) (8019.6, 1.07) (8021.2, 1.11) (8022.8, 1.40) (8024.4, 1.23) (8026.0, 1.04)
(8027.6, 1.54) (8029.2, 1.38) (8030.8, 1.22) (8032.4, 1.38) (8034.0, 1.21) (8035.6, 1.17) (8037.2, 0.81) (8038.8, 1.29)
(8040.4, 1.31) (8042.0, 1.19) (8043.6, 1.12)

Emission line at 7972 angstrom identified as [S II] 6716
